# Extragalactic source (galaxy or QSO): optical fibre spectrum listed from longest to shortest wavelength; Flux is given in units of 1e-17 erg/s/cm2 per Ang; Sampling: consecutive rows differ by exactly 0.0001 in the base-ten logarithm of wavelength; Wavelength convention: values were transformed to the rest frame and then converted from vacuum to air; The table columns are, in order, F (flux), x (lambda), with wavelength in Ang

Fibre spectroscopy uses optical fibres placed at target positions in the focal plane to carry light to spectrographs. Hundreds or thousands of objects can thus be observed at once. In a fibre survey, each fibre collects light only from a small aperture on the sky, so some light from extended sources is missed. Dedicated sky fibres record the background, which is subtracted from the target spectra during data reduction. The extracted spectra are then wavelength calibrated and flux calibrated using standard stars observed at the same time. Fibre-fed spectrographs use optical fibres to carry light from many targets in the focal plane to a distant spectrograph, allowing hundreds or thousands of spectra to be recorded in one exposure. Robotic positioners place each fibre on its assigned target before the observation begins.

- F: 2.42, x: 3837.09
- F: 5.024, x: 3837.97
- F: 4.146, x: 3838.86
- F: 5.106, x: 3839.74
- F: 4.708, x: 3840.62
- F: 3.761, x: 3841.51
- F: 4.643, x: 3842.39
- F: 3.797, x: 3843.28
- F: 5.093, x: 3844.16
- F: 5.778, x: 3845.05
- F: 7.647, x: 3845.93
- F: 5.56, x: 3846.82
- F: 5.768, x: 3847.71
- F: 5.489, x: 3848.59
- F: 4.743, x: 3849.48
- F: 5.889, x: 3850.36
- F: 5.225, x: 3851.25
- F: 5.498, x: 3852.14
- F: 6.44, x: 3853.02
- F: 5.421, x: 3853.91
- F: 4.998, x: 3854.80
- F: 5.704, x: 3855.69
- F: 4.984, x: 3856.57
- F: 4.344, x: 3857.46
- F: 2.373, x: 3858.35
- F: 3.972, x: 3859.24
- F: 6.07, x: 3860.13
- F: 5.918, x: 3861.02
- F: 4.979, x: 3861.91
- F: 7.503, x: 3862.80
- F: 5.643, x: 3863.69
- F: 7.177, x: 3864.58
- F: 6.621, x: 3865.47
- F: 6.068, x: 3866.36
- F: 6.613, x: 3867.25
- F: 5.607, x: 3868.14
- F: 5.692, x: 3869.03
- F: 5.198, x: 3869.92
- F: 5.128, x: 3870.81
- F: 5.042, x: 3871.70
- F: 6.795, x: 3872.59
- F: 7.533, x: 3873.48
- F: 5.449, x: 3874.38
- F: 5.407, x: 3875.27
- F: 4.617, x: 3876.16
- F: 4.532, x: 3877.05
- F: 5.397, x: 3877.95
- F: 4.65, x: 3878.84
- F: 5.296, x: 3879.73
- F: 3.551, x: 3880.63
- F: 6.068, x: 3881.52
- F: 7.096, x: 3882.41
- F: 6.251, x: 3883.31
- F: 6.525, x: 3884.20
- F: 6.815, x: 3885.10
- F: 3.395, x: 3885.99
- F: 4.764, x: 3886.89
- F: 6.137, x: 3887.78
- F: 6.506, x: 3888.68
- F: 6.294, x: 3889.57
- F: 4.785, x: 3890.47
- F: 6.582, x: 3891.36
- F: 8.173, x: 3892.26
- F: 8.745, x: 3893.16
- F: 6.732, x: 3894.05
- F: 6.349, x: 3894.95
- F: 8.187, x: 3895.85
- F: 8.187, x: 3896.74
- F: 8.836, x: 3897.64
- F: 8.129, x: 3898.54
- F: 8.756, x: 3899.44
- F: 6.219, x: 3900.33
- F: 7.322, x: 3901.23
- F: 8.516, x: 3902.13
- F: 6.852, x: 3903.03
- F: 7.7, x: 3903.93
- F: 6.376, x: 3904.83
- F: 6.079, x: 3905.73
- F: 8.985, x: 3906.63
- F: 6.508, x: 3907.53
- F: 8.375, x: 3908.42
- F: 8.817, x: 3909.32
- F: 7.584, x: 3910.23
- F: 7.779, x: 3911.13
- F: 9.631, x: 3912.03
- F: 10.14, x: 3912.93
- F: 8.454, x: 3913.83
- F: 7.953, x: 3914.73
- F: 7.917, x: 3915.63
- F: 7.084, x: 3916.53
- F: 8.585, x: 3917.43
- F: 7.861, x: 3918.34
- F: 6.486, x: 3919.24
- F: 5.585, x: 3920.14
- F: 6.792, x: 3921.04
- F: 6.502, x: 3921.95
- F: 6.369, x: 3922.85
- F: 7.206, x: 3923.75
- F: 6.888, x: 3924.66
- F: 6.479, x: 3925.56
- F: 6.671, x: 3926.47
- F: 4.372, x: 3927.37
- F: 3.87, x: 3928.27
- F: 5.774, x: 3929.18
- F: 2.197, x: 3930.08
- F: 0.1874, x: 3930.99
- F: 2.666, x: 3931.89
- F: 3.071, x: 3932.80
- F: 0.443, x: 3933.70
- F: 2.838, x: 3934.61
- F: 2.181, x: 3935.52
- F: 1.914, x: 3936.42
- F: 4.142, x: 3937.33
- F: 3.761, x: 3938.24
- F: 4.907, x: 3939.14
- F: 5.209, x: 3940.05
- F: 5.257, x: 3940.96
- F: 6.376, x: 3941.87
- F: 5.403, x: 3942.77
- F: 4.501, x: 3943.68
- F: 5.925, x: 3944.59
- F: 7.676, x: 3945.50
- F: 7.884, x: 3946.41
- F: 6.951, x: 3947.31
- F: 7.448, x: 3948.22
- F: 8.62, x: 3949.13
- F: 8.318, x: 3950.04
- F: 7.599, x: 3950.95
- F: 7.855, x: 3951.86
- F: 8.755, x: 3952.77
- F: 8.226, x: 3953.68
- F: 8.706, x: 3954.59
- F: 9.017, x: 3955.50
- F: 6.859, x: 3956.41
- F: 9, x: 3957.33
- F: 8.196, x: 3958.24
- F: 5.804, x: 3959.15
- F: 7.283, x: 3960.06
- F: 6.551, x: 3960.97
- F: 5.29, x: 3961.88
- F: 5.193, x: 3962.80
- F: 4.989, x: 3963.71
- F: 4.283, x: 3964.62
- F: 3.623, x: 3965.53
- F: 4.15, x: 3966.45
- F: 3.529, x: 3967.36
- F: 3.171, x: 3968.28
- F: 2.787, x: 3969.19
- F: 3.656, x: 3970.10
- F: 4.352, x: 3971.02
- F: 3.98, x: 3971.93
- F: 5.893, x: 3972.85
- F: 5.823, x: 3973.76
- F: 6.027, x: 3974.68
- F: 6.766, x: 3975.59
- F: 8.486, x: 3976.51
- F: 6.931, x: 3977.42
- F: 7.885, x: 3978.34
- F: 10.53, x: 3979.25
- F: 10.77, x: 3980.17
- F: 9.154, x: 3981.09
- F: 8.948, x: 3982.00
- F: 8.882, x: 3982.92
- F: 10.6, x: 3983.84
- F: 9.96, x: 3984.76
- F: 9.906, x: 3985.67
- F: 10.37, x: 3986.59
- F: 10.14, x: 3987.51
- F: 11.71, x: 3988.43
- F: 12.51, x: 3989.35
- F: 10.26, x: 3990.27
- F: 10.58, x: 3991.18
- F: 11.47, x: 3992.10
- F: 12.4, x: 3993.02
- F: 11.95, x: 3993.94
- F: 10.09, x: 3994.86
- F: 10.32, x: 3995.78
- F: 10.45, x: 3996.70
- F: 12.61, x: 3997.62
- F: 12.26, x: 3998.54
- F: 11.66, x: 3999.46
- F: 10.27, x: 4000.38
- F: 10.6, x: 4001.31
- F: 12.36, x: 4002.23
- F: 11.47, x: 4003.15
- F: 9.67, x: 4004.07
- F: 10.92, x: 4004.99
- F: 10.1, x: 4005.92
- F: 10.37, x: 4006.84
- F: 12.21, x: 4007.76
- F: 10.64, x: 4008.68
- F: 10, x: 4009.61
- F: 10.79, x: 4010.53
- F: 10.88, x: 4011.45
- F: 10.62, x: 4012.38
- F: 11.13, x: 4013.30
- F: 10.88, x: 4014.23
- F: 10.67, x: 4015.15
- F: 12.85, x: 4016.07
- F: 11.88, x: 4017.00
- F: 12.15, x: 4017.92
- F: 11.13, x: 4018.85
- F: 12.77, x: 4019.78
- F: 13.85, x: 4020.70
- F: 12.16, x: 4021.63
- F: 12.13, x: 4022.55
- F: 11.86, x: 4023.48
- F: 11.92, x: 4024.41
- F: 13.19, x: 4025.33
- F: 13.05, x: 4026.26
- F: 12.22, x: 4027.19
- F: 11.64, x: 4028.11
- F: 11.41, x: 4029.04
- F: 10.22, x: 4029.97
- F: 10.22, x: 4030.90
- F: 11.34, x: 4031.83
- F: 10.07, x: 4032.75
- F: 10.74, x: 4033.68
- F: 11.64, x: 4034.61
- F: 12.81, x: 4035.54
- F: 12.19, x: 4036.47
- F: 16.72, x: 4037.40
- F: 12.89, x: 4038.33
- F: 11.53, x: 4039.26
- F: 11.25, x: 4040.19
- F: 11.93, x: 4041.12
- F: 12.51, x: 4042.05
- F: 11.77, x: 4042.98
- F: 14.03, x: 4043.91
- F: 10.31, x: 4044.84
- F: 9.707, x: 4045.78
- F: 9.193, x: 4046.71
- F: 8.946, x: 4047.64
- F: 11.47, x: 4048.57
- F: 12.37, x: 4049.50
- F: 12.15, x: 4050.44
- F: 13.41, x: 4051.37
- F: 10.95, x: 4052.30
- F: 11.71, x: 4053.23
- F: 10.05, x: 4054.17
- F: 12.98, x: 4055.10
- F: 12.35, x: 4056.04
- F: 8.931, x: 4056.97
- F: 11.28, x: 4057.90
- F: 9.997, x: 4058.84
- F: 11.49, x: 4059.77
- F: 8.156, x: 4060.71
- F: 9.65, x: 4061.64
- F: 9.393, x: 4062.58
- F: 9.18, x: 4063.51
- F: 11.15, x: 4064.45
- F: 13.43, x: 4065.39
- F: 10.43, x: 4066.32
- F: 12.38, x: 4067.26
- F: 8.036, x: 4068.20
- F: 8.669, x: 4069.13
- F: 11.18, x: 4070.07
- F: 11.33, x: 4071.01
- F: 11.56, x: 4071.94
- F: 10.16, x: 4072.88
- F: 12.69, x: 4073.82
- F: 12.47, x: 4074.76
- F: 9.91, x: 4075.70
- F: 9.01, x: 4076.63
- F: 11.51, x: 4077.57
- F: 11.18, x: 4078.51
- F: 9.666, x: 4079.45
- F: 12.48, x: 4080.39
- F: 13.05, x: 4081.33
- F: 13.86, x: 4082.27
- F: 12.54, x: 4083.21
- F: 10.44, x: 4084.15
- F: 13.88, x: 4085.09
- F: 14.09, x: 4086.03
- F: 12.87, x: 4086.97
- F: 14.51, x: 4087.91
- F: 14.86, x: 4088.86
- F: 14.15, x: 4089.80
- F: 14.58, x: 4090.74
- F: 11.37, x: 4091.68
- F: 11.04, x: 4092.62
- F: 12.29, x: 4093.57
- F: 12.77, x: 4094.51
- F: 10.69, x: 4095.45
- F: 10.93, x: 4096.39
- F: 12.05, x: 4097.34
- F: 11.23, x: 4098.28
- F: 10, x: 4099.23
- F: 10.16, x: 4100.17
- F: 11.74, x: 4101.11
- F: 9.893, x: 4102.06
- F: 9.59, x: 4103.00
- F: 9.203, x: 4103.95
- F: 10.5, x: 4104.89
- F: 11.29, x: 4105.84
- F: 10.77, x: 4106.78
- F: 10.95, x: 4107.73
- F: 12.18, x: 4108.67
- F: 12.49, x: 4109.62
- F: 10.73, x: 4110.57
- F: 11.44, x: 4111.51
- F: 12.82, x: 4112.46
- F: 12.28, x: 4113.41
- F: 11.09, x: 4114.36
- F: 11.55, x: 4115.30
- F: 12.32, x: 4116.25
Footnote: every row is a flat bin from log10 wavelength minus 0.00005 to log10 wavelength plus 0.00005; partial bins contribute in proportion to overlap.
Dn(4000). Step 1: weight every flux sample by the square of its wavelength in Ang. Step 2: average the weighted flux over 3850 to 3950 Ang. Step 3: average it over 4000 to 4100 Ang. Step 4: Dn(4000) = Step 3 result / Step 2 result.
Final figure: 2.05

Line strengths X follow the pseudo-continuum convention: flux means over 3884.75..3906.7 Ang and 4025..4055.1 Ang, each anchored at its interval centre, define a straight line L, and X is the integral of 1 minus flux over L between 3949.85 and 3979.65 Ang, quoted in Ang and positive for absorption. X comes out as 9.3 Ang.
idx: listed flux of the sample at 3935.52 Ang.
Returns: 2.181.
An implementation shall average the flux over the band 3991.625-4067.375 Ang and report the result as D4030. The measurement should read 11.4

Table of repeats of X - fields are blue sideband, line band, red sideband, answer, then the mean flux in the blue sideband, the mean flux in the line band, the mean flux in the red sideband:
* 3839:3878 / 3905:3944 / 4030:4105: 7.64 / 5.44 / 5.81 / 11.4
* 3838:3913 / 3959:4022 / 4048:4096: 1.37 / 6.14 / 9.22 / 11.6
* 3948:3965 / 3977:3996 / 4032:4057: -3.17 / 7.27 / 10.3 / 11.7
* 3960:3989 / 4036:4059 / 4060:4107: -4.10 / 6.95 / 11.6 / 11.4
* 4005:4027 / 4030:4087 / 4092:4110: -0.12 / 11.6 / 11.3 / 11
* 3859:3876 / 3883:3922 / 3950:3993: -4.81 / 5.92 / 7.29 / 7.59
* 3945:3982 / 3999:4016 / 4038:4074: -4.13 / 6.73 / 10.9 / 11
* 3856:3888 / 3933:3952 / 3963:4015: 5.65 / 5.53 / 5.42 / 9.05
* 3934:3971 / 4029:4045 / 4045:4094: -3.31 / 5.8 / 11.9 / 11.4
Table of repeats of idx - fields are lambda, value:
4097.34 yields 12.05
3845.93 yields 7.647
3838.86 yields 4.146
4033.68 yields 10.74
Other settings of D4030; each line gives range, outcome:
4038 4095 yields 11.5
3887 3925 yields 7.43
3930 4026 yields 8.3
